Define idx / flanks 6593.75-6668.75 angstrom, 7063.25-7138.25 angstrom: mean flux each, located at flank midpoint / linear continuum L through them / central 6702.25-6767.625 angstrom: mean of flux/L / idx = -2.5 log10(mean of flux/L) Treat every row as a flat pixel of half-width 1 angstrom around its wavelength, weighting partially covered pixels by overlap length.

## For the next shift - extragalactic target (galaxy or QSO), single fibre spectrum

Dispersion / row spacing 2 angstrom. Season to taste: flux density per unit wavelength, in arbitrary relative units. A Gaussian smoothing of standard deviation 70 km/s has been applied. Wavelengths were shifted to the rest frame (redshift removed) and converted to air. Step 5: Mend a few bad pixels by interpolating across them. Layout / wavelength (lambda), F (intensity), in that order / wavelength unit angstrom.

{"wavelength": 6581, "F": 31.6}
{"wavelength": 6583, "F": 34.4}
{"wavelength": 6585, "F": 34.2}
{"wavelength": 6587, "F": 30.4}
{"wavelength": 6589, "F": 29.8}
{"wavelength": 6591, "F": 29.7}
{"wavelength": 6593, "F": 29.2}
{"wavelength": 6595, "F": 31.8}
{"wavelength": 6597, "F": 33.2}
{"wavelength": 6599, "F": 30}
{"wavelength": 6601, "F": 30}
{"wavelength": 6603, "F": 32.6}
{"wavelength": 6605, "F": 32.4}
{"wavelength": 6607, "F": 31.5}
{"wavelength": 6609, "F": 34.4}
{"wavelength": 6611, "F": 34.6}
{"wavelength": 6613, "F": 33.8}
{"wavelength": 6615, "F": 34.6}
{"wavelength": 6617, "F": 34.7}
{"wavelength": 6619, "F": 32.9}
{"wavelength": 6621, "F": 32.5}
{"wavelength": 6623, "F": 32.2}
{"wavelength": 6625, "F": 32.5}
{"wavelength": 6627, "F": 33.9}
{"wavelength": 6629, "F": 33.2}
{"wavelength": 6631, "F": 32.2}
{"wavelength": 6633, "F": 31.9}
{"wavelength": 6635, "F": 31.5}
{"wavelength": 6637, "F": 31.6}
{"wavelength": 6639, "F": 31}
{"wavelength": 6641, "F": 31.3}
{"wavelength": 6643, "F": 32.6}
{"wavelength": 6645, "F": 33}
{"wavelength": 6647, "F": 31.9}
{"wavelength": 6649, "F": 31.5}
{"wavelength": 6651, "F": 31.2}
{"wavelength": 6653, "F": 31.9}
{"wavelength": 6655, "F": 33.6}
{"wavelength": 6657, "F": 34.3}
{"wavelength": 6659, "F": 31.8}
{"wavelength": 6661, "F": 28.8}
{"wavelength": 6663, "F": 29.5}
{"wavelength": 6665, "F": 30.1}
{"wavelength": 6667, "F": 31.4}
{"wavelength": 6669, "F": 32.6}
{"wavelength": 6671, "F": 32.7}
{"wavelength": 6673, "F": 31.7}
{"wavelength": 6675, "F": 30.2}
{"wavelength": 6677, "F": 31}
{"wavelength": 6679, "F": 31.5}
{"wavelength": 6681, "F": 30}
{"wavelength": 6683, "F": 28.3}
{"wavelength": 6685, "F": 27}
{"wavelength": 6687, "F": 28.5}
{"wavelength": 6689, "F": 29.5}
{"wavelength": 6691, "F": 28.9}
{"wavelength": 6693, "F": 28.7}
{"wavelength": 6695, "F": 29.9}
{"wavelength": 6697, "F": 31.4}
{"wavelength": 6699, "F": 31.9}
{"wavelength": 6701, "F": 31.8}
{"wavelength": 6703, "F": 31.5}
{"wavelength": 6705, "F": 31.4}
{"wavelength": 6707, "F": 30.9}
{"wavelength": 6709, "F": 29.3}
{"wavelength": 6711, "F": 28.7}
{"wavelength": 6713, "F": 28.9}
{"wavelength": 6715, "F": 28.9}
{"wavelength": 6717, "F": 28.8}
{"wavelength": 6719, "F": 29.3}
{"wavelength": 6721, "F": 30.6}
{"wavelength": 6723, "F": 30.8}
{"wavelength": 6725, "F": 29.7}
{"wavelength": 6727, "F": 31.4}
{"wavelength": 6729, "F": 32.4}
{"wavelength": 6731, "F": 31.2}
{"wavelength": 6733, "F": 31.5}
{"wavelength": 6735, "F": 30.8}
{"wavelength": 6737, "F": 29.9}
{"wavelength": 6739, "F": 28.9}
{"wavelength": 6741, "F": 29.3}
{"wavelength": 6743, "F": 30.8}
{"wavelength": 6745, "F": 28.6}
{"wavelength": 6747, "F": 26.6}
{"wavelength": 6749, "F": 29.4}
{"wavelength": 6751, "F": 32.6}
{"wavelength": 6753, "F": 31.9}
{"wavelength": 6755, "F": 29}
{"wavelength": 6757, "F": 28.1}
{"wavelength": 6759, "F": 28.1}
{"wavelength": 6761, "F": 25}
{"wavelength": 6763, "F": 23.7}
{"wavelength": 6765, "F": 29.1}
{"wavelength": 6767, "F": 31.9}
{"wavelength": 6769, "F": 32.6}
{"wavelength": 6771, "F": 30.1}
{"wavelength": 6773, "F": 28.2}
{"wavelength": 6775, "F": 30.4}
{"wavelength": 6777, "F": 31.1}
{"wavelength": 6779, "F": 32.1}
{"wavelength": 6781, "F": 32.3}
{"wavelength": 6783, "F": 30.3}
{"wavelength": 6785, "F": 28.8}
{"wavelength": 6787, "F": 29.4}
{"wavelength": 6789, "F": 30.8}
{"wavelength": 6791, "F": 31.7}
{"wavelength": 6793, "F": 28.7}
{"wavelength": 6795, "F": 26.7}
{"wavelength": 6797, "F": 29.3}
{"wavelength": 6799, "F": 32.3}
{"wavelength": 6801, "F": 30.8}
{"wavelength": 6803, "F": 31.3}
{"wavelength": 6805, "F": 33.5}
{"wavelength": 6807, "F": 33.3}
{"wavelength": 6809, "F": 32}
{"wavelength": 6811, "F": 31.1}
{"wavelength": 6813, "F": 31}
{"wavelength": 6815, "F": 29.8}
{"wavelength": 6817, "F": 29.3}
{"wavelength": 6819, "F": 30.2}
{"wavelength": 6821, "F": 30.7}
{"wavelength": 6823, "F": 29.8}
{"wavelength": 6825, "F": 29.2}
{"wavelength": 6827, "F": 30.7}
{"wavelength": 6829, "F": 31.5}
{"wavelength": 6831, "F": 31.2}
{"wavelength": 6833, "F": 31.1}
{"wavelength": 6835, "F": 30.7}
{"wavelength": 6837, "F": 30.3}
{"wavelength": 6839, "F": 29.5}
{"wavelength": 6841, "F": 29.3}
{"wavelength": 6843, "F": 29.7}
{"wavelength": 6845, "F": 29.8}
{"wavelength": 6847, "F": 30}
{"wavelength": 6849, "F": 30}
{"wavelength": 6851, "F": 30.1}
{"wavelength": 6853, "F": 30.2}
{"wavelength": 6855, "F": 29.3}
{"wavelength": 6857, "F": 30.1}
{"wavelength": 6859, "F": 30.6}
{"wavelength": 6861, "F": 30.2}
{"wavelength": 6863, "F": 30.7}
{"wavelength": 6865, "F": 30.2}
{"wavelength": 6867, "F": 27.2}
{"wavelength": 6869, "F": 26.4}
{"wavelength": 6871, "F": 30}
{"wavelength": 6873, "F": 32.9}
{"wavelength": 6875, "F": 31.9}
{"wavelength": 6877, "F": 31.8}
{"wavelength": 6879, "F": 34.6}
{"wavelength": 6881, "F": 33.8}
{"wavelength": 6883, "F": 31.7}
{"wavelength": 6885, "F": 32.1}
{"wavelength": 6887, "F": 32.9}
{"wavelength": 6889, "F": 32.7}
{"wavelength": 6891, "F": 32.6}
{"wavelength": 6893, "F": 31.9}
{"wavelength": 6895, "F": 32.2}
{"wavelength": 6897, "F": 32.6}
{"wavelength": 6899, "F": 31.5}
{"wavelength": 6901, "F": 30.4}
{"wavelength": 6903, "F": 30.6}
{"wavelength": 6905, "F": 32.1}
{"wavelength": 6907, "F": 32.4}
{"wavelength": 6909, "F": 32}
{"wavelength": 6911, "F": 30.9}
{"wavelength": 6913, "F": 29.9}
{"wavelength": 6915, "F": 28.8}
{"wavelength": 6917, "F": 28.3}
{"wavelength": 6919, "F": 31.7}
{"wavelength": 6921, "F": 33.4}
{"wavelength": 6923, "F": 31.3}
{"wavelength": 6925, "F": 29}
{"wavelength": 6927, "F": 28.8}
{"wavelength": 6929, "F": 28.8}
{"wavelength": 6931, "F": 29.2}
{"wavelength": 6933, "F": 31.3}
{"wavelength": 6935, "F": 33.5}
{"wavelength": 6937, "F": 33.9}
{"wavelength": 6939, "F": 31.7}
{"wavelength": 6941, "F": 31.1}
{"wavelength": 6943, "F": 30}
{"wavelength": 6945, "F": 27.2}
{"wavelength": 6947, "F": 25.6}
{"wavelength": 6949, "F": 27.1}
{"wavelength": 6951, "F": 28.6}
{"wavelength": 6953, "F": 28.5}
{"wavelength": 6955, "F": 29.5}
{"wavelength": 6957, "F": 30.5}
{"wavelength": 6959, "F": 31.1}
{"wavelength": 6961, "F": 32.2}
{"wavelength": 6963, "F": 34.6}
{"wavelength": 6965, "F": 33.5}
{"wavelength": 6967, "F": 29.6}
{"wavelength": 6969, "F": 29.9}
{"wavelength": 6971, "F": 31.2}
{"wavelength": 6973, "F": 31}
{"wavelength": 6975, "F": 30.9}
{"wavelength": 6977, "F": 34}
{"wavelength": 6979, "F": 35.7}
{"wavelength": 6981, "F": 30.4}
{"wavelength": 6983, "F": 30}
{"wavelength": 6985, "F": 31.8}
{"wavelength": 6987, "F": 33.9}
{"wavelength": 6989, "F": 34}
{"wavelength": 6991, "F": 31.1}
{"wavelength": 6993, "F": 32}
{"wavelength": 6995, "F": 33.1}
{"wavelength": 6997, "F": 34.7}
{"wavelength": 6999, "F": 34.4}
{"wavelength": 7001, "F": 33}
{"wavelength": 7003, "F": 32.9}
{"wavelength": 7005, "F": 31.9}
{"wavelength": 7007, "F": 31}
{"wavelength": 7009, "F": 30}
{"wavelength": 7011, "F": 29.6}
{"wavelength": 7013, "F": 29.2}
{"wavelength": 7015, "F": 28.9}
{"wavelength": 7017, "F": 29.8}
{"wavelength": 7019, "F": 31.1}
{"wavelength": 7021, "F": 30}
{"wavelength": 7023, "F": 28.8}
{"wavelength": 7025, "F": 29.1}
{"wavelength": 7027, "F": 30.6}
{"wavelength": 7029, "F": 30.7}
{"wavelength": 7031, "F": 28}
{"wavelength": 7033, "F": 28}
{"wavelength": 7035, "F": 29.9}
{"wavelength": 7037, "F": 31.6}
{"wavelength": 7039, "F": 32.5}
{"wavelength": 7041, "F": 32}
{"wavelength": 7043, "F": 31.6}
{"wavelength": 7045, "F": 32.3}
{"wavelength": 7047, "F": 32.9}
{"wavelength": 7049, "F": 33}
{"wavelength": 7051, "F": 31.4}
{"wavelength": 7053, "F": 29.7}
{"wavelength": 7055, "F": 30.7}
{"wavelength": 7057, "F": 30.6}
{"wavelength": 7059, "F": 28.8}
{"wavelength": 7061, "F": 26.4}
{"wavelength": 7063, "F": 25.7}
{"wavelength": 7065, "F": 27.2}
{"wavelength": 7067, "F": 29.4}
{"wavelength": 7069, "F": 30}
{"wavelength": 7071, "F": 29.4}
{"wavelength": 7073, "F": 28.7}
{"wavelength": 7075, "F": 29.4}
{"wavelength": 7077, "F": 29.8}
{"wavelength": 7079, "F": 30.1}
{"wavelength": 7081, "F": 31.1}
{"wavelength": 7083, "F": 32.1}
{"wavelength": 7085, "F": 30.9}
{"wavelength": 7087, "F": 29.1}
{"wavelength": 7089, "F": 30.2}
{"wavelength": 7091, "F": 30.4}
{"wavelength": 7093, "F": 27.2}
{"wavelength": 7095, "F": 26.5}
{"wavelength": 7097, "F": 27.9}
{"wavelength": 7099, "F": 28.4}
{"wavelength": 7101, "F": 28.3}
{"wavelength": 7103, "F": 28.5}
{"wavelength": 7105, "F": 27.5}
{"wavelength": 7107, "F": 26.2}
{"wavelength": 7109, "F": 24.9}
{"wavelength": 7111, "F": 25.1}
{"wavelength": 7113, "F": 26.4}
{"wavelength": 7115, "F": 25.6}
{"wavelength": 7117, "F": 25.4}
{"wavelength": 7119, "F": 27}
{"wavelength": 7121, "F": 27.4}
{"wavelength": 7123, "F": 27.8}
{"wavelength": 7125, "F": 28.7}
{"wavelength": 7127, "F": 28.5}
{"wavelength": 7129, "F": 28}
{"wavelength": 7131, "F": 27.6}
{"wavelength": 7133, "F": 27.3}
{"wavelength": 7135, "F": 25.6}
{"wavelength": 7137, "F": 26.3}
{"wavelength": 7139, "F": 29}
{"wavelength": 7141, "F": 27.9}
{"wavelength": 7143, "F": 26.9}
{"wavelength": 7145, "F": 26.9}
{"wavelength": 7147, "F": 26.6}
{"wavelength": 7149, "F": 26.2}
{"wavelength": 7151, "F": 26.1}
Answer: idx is 0.06 mag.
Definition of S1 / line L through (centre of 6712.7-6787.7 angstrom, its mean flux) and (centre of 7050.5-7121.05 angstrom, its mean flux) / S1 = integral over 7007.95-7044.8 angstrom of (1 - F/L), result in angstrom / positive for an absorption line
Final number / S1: -1.9 angstrom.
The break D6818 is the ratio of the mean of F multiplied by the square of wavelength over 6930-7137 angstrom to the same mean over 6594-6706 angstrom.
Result 1.06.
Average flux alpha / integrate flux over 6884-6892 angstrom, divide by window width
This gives 32.6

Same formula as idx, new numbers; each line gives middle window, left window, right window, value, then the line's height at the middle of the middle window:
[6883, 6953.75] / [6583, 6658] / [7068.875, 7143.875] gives -0.04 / 29.7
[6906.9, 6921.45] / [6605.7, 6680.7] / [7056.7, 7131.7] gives -0.03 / 29.8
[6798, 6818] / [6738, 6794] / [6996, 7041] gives -0.06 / 29.8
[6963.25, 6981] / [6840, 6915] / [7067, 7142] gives -0.08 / 29.8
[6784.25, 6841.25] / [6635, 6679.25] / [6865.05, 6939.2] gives 0.03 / 31.4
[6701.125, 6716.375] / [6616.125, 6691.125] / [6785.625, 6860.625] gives 0.04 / 31.1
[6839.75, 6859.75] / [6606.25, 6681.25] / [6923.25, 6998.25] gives 0.06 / 31.5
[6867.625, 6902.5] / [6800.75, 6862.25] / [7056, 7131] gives -0.06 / 30.1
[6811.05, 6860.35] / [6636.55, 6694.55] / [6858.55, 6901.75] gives 0.04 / 31.3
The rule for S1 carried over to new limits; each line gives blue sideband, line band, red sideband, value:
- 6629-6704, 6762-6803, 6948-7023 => 1.5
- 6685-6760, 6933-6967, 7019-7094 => -0.6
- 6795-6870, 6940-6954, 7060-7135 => 0.5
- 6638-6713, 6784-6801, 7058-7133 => 0.2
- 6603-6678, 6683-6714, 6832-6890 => 1.9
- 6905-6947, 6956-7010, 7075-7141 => -4.4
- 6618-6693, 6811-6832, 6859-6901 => 0.7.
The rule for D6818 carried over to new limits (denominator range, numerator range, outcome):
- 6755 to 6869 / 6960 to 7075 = 1.09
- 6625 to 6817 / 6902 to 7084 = 1.09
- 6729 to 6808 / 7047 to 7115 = 1.05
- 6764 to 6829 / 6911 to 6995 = 1.06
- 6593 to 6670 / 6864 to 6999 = 1.06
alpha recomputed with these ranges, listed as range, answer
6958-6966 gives 32.9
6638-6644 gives 31.6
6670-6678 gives 31.4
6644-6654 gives 31.9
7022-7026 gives 29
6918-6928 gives 30.8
